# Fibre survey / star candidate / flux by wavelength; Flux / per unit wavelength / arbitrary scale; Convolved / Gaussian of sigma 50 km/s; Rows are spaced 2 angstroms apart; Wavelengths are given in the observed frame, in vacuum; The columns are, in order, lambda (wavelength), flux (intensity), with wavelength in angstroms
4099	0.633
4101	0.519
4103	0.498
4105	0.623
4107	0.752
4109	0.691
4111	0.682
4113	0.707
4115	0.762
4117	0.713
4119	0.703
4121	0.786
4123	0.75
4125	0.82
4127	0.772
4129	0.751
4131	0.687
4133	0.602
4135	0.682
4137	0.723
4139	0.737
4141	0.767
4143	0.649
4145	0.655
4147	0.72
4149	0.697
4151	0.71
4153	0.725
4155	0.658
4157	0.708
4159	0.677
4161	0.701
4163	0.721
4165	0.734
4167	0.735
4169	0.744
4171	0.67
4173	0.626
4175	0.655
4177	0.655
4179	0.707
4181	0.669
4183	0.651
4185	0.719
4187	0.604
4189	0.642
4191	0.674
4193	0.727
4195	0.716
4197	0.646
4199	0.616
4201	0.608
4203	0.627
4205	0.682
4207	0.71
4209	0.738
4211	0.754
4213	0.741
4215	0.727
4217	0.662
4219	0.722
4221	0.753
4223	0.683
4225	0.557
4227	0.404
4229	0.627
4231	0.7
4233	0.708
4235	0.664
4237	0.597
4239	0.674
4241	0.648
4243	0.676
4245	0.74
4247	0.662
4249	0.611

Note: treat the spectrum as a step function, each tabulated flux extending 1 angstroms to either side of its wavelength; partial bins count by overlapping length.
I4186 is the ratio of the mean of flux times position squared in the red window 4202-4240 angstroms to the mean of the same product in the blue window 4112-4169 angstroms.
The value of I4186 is 0.97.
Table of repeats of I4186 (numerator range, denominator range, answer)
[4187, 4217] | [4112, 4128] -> 0.94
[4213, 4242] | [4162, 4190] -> 0.99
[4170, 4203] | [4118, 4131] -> 0.90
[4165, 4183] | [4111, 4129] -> 0.94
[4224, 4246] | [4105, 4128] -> 0.92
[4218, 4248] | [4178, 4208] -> 1.00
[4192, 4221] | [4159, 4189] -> 1.03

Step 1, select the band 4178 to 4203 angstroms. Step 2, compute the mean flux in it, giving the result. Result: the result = 0.663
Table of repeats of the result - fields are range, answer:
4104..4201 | 0.697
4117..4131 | 0.755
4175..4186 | 0.678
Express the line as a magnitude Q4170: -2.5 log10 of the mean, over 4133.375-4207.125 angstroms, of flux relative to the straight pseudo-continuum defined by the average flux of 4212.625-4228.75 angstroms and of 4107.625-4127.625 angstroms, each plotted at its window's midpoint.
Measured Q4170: 0.02 mag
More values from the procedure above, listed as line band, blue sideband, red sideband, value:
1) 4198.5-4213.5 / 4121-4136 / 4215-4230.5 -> -0.05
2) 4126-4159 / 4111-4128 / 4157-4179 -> 0.03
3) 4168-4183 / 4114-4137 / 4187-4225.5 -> 0.04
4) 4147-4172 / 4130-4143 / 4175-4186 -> -0.03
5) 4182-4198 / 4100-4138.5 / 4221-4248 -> -0.01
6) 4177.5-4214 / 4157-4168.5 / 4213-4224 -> 0.05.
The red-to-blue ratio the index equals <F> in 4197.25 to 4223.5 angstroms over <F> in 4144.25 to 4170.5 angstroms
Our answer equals 0.98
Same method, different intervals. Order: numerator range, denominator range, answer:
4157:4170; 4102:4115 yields 1.08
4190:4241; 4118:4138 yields 0.92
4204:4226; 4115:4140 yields 0.96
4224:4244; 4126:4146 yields 0.89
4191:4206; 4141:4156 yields 0.95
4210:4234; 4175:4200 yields 1.00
